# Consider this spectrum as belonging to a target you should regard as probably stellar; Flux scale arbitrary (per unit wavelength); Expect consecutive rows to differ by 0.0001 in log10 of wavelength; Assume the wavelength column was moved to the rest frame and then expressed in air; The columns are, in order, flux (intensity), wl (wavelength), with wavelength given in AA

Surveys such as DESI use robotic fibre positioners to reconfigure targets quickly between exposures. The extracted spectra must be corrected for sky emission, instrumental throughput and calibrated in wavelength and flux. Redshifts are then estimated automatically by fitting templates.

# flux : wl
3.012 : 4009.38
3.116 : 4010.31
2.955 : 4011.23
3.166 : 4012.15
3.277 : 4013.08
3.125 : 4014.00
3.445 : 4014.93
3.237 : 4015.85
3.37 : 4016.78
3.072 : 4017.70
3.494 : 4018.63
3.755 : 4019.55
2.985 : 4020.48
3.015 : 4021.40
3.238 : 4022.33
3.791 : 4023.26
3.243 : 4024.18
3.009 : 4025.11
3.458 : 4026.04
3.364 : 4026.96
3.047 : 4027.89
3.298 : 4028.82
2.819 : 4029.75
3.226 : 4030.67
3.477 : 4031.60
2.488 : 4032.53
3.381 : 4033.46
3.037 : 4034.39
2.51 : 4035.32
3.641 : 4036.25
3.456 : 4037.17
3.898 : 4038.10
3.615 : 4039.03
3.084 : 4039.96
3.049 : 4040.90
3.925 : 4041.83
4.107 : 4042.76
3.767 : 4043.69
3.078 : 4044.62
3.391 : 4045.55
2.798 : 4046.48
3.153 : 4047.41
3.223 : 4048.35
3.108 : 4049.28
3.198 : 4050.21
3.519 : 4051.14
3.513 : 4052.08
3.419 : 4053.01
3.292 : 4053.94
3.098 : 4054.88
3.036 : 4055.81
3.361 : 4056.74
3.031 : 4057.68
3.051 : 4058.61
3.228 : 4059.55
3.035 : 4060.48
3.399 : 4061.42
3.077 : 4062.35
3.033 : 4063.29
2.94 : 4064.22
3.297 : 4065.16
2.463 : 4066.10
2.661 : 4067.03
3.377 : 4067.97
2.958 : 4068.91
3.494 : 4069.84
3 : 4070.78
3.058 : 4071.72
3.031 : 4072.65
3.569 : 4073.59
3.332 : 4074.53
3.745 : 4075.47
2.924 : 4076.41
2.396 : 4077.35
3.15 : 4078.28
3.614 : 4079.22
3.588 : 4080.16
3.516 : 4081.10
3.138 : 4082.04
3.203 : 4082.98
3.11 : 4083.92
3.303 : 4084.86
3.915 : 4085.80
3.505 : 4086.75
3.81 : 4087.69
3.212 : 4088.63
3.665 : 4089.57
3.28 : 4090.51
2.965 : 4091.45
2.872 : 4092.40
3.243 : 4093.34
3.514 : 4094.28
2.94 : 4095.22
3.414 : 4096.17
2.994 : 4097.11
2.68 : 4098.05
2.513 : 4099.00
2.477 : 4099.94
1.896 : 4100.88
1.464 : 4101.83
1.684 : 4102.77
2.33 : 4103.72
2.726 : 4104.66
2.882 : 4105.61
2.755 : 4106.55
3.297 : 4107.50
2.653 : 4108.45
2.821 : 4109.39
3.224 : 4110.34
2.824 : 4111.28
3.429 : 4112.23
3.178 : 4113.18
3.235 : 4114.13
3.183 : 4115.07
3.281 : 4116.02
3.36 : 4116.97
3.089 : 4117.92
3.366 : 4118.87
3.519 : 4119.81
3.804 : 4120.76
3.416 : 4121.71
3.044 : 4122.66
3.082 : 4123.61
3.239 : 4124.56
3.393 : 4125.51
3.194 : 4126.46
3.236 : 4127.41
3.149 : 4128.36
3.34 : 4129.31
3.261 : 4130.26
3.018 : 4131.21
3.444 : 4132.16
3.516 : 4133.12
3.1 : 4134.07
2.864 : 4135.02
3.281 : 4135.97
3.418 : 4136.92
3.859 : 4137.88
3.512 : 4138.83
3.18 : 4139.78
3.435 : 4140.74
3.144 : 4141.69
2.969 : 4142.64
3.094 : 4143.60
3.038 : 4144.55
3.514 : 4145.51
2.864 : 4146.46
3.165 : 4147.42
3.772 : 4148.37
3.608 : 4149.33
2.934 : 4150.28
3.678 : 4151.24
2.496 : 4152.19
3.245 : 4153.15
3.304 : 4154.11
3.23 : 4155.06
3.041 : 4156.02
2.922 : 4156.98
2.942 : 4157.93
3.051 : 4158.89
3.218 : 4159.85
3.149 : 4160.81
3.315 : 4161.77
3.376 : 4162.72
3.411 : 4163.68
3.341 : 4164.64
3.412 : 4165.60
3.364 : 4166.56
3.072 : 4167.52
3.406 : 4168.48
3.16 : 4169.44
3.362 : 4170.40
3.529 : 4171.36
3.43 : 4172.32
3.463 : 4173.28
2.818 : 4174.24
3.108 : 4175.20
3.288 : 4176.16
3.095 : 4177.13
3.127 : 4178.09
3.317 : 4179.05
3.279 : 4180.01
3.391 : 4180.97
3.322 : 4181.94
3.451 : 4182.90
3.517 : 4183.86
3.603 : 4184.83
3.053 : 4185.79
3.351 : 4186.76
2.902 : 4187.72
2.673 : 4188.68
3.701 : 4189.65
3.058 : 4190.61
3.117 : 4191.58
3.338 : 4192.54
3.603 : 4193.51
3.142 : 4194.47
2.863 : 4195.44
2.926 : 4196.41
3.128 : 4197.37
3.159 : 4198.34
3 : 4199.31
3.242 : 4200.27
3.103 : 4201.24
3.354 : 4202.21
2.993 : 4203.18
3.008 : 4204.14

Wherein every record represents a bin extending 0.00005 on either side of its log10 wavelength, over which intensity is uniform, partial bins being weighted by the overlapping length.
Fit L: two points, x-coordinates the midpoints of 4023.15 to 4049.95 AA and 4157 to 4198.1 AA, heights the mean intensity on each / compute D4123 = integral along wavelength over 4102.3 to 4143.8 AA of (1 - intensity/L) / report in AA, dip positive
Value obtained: 1.27 AA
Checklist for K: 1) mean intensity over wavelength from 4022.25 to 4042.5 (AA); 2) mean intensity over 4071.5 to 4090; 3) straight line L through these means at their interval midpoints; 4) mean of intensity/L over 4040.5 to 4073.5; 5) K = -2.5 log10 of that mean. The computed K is 0.03 mag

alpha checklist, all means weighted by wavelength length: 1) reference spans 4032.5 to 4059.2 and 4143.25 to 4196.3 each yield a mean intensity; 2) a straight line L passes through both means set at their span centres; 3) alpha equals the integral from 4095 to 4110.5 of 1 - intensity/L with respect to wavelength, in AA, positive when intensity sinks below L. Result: 3.09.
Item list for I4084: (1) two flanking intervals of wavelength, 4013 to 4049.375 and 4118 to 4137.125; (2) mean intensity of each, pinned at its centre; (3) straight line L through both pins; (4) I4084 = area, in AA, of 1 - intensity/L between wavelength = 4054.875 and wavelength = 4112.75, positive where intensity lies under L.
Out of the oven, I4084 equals 4.1 AA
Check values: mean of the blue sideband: 3.29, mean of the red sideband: 3.28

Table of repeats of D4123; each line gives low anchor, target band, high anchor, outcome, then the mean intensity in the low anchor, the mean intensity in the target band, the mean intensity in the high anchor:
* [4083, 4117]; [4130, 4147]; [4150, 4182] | -0.7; 2.99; 3.25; 3.22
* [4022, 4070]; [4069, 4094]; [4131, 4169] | -0.4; 3.23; 3.29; 3.24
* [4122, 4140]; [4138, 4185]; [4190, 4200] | -0.7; 3.27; 3.26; 3.14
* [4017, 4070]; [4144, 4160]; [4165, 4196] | 0.4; 3.24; 3.18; 3.26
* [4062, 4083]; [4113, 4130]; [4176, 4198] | -0.5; 3.15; 3.29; 3.23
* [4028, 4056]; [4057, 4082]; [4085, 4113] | -0.3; 3.29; 3.15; 2.94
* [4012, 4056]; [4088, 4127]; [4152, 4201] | 2.9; 3.29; 3.01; 3.22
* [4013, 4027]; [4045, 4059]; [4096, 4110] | -0.9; 3.3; 3.21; 2.56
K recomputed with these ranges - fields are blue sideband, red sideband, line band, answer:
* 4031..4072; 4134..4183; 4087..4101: 0.06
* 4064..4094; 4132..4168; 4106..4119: 0.04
